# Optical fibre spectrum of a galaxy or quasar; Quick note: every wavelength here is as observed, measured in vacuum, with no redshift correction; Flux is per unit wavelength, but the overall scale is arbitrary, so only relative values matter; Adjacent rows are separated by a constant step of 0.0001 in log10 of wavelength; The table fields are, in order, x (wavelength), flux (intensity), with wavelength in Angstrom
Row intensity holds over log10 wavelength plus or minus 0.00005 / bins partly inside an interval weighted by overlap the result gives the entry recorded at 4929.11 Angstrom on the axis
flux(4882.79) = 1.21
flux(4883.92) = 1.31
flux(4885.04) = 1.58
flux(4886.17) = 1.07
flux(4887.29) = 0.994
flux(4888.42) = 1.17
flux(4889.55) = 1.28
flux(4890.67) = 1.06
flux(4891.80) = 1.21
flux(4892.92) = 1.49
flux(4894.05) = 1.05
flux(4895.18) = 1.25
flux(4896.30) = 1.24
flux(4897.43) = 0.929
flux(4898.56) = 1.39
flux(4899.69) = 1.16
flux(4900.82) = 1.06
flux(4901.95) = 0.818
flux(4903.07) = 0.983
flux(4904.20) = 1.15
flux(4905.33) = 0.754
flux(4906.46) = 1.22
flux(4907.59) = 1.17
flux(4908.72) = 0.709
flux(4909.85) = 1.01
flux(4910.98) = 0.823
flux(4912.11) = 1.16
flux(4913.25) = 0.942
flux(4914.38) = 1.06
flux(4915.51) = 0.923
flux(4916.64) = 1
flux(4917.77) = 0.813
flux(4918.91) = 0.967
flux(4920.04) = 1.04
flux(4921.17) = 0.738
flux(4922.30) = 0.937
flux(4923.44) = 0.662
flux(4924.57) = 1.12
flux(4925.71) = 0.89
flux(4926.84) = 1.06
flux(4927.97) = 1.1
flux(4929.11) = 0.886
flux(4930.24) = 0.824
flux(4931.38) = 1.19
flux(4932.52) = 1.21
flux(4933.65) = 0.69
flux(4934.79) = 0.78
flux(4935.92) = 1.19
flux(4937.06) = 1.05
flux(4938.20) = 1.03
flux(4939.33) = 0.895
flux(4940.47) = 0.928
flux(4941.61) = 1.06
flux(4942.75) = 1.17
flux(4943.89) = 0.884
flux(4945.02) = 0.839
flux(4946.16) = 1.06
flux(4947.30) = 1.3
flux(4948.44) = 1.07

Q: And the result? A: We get 0.886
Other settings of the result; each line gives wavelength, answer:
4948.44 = 1.07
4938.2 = 1.03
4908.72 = 0.709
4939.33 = 0.895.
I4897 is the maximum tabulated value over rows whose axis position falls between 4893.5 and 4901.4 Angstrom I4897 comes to 1.39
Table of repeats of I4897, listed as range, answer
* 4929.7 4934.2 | 1.21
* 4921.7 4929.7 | 1.12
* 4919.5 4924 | 1.04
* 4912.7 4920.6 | 1.06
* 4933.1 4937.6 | 1.19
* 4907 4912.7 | 1.17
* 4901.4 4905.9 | 1.15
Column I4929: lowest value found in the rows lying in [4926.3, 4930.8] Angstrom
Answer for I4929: 0.824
